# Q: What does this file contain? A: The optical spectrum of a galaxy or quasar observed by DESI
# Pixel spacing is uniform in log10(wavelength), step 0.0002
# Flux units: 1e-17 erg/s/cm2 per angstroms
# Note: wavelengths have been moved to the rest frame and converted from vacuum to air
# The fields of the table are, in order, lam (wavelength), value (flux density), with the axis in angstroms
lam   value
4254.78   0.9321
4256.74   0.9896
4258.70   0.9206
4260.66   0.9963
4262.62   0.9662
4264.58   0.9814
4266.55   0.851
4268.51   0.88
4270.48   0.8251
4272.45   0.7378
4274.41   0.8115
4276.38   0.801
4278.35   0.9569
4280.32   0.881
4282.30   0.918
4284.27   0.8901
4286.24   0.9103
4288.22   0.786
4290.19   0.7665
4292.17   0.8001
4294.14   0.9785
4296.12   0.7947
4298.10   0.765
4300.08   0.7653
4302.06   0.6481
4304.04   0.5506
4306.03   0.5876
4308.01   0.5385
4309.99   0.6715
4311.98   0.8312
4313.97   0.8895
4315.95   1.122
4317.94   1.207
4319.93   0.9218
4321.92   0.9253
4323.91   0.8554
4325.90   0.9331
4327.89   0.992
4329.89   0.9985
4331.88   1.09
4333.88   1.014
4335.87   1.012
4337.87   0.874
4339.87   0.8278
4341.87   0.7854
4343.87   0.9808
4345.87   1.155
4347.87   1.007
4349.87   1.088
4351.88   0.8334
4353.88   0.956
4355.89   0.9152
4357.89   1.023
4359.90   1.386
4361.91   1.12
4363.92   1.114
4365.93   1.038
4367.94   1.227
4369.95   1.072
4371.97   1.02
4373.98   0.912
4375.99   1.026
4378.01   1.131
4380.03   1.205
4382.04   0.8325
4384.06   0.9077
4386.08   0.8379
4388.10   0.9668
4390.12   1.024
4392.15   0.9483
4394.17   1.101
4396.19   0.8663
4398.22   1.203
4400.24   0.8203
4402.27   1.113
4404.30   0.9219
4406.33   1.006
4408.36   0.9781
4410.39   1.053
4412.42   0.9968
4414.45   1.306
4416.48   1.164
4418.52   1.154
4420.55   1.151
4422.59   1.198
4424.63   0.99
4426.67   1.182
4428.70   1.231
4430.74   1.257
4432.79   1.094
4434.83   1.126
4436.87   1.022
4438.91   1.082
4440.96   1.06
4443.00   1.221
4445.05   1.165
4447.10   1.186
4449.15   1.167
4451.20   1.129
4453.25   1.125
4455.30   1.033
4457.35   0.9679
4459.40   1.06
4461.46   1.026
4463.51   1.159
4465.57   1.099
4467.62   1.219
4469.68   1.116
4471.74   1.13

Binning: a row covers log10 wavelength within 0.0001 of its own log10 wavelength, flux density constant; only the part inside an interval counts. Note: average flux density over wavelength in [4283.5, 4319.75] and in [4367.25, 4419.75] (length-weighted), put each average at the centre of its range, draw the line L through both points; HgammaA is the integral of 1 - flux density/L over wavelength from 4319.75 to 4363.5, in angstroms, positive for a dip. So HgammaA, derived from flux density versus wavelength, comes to -4.1 angstroms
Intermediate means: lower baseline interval 0.808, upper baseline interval 1.03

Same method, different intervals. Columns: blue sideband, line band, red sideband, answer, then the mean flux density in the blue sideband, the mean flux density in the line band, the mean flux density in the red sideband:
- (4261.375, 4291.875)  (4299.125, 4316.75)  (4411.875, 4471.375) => 3.57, 0.864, 0.73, 1.13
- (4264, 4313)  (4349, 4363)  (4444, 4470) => -1.87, 0.795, 1.05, 1.11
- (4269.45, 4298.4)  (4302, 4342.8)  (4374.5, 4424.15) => 1.51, 0.843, 0.876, 1.04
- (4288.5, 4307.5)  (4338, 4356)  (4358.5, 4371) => 1.64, 0.736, 0.948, 1.15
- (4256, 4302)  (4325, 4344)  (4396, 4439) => 0.10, 0.863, 0.949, 1.09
